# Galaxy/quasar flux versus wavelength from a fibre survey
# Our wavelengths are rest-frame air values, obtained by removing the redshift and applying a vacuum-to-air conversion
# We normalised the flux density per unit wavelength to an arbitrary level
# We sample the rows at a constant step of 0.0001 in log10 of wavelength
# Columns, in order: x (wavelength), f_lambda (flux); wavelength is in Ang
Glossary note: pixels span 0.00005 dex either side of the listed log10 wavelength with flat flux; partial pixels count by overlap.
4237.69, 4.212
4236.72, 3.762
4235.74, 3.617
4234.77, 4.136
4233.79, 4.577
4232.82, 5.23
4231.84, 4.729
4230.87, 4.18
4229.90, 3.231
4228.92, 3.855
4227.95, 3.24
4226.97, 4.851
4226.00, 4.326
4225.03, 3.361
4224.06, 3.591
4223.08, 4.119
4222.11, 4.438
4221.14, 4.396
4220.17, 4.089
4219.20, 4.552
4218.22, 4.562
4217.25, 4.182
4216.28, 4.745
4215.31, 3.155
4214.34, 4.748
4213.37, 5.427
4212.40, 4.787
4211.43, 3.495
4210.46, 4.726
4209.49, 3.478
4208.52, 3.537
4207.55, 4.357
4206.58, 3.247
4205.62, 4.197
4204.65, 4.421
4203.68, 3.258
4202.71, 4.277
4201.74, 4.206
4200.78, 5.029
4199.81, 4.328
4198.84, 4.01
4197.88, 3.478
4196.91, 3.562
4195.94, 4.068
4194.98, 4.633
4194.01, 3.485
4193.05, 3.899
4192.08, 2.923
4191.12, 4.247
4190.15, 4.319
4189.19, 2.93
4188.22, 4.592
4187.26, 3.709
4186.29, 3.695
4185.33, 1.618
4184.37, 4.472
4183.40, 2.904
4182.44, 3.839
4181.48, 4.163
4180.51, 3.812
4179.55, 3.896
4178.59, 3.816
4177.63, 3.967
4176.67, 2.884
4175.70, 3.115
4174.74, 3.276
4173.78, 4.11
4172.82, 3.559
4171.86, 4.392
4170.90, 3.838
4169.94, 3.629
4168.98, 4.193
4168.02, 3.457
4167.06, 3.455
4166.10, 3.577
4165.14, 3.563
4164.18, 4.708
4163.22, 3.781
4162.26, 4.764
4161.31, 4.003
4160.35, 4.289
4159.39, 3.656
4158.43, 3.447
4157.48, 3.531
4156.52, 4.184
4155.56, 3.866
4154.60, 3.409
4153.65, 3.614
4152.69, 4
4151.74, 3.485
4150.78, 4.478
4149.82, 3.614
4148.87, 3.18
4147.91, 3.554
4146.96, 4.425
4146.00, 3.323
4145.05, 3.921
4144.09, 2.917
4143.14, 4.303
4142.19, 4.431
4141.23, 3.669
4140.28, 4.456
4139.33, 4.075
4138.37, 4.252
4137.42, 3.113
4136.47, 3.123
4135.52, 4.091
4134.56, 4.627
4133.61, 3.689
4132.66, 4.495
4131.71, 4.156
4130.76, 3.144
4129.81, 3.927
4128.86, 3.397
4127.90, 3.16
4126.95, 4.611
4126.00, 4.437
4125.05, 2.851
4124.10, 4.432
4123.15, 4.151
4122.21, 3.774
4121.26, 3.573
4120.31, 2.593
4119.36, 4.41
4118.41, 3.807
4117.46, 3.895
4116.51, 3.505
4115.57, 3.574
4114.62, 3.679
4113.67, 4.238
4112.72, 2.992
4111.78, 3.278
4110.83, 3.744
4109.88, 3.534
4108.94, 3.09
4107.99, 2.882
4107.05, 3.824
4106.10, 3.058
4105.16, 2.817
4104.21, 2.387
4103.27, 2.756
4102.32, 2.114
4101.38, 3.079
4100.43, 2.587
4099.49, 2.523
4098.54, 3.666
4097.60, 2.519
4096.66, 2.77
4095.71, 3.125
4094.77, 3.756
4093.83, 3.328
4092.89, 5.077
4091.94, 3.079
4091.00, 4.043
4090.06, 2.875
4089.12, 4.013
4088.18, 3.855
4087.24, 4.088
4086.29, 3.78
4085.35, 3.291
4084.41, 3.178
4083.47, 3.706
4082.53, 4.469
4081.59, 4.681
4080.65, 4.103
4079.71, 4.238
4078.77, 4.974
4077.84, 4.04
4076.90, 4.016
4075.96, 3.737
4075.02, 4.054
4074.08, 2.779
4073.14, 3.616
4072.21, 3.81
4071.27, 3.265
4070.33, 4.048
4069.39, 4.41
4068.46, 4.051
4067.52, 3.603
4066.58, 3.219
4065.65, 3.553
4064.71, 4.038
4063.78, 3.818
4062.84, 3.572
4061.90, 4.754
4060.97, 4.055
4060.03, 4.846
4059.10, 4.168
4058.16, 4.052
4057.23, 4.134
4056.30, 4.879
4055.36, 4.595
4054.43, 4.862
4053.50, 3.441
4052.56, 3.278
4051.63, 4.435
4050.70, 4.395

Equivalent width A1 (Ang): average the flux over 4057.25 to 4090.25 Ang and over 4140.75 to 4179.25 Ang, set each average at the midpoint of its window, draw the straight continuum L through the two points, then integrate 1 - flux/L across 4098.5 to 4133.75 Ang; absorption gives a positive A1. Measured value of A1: 3.5 Ang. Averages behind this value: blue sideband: 3.92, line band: 3.47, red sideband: 3.79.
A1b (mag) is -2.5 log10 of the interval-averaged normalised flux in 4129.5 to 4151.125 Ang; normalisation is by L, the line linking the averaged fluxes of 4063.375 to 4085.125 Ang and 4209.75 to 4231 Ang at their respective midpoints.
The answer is 0.04 mag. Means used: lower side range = 3.88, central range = 3.86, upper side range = 4.18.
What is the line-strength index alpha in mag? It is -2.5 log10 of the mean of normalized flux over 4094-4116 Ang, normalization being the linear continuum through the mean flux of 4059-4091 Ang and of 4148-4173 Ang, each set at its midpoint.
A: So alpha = 0.23 mag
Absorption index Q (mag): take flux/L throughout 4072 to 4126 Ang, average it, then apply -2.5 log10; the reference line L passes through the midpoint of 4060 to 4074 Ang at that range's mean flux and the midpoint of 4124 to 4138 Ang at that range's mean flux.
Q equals 0.082 mag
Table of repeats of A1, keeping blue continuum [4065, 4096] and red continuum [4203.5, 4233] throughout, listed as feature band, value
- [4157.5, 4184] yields 1.65 Ang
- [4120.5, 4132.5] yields 0.42 Ang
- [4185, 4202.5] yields 1.04 Ang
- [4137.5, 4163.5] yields 0.78 Ang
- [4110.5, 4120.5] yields 0.68 Ang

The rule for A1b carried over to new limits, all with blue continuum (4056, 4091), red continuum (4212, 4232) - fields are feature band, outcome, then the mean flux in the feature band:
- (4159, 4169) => 0.04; 3.94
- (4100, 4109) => 0.37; 2.85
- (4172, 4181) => 0.14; 3.63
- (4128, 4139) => 0.07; 3.8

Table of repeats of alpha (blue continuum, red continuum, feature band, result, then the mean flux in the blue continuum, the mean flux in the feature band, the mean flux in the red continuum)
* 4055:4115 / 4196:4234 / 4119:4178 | 0.03 mag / 3.66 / 3.81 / 4.15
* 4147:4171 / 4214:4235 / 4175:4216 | 0.04 mag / 3.82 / 3.88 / 4.19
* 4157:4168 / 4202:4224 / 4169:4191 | 0.08 mag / 3.87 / 3.68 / 4.18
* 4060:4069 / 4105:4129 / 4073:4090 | -0.03 mag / 3.91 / 3.9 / 3.6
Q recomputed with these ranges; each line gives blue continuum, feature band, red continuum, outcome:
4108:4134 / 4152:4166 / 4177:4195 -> -0.06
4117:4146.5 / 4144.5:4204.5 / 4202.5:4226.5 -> 0.05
